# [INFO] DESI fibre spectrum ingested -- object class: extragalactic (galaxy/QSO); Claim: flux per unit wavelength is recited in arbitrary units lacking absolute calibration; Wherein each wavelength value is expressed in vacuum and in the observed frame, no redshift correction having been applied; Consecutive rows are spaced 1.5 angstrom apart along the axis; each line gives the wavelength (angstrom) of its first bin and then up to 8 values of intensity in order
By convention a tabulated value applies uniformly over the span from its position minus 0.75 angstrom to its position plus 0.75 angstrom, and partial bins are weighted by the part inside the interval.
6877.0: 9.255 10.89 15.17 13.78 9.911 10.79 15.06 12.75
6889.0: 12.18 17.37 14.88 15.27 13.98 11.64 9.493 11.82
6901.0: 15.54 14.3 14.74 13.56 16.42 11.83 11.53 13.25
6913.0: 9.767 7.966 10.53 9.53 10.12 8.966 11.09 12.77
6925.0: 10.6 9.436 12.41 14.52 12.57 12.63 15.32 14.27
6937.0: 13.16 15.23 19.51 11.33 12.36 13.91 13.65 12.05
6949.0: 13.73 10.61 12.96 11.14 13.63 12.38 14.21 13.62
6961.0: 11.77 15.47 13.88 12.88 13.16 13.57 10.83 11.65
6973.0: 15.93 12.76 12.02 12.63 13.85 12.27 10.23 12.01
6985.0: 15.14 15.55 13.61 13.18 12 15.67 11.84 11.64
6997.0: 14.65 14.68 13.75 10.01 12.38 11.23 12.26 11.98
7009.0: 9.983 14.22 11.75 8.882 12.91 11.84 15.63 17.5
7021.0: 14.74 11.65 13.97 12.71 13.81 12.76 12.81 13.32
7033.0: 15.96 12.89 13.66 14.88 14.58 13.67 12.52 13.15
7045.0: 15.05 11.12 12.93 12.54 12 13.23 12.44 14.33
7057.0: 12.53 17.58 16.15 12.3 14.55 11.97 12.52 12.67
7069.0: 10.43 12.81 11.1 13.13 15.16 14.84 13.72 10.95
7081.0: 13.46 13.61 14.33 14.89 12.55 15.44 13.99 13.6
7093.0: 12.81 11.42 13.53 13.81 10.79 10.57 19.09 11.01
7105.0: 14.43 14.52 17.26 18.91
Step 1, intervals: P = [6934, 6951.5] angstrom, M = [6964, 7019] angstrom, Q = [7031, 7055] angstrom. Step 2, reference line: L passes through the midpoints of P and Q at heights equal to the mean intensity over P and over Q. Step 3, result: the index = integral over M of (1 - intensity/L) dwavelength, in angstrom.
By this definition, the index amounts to 3.1 angstrom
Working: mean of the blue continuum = 13.7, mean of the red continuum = 13.4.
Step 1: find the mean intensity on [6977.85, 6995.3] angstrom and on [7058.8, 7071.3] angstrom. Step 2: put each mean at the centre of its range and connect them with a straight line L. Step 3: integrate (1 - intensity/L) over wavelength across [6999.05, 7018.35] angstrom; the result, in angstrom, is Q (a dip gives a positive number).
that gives 1.64 angstrom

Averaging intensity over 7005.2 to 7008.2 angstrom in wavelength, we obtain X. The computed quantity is 12.1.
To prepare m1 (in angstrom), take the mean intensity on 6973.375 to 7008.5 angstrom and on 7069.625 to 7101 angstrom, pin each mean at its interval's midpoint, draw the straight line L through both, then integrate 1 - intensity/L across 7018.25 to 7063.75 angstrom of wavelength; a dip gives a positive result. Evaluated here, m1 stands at -2.47 angstrom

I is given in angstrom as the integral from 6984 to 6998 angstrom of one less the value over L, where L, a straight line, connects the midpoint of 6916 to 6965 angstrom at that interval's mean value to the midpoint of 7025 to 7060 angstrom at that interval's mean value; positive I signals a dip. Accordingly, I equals -0.6 angstrom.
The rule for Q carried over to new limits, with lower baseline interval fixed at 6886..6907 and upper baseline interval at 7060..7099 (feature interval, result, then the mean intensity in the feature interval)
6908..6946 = 4.1 angstrom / 12.2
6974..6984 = 0.9 angstrom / 12.2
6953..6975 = 0.7 angstrom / 13.2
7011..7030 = 0.3 angstrom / 13.2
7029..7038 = -0.3 angstrom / 13.9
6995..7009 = 1.1 angstrom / 12.4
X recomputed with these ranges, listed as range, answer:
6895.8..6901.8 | 12.1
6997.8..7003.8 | 12.7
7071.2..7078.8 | 13.6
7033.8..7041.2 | 13.9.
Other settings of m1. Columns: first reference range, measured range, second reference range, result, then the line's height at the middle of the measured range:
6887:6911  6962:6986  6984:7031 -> 0.36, 13.2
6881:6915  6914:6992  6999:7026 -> 0.55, 12.8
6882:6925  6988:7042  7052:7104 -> -0.48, 13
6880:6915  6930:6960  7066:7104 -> -0.80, 13.1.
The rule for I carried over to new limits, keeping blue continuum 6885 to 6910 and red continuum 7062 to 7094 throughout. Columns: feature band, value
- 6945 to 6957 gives 0.9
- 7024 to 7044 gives -0.4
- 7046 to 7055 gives 0.6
